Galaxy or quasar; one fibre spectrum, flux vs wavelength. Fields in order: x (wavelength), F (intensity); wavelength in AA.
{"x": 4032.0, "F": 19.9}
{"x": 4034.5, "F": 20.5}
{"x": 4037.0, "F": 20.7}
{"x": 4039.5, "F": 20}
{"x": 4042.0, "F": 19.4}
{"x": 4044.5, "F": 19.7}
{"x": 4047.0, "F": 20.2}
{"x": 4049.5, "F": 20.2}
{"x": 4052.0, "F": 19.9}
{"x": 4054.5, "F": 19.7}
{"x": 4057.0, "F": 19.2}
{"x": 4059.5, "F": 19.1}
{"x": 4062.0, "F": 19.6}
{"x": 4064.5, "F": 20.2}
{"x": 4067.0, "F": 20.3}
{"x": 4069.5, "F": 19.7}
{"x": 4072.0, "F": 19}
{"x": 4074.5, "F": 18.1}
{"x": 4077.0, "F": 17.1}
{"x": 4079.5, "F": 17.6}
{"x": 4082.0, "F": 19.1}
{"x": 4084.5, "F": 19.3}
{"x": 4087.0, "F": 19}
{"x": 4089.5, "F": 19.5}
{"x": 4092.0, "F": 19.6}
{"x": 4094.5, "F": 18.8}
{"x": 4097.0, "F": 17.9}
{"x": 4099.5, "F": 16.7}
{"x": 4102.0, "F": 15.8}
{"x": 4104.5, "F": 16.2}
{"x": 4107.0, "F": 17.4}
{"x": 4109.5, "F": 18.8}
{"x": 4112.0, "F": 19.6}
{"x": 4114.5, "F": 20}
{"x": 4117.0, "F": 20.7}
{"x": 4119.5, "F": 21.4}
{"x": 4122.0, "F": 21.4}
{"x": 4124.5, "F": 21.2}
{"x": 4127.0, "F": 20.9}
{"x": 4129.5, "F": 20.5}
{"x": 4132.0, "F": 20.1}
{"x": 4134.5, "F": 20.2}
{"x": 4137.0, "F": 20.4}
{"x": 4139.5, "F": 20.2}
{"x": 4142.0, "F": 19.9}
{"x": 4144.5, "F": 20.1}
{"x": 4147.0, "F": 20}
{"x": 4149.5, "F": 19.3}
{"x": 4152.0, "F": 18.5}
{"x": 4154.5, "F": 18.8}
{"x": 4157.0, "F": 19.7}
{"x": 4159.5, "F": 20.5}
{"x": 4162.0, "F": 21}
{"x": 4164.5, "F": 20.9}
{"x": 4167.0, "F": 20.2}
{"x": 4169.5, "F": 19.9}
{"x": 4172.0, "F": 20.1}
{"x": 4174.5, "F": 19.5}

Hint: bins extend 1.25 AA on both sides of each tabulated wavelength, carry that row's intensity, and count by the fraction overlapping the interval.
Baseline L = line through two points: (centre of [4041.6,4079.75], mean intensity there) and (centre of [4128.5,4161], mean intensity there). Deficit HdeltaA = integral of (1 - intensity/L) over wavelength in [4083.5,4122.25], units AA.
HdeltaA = 1.58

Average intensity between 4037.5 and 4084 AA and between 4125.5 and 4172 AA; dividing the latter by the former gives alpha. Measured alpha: 1.0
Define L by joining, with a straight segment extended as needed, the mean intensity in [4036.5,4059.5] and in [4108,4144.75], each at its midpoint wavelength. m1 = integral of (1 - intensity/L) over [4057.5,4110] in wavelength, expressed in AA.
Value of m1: 4.0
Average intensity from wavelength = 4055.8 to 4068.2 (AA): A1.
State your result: 19.7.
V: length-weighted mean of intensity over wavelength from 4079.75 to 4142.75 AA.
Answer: 19.4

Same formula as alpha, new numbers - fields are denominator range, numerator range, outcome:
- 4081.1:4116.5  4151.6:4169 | 1.08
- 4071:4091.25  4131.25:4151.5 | 1.07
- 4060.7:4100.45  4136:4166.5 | 1.06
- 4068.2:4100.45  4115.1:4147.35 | 1.11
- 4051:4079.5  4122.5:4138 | 1.07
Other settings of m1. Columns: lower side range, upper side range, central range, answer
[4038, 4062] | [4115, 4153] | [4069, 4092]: 1.4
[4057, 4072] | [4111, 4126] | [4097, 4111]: 2.3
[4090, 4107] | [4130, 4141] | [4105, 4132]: -1.5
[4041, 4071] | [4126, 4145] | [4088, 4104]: 1.6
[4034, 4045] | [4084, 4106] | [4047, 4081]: -0.1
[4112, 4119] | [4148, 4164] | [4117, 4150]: -0.7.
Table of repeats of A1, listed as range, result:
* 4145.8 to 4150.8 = 19.6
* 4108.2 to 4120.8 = 20.1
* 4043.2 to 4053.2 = 20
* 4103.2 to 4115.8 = 18.4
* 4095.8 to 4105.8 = 16.6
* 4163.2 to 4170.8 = 20.3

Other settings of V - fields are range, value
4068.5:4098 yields 18.7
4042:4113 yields 18.8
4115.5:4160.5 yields 20.2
